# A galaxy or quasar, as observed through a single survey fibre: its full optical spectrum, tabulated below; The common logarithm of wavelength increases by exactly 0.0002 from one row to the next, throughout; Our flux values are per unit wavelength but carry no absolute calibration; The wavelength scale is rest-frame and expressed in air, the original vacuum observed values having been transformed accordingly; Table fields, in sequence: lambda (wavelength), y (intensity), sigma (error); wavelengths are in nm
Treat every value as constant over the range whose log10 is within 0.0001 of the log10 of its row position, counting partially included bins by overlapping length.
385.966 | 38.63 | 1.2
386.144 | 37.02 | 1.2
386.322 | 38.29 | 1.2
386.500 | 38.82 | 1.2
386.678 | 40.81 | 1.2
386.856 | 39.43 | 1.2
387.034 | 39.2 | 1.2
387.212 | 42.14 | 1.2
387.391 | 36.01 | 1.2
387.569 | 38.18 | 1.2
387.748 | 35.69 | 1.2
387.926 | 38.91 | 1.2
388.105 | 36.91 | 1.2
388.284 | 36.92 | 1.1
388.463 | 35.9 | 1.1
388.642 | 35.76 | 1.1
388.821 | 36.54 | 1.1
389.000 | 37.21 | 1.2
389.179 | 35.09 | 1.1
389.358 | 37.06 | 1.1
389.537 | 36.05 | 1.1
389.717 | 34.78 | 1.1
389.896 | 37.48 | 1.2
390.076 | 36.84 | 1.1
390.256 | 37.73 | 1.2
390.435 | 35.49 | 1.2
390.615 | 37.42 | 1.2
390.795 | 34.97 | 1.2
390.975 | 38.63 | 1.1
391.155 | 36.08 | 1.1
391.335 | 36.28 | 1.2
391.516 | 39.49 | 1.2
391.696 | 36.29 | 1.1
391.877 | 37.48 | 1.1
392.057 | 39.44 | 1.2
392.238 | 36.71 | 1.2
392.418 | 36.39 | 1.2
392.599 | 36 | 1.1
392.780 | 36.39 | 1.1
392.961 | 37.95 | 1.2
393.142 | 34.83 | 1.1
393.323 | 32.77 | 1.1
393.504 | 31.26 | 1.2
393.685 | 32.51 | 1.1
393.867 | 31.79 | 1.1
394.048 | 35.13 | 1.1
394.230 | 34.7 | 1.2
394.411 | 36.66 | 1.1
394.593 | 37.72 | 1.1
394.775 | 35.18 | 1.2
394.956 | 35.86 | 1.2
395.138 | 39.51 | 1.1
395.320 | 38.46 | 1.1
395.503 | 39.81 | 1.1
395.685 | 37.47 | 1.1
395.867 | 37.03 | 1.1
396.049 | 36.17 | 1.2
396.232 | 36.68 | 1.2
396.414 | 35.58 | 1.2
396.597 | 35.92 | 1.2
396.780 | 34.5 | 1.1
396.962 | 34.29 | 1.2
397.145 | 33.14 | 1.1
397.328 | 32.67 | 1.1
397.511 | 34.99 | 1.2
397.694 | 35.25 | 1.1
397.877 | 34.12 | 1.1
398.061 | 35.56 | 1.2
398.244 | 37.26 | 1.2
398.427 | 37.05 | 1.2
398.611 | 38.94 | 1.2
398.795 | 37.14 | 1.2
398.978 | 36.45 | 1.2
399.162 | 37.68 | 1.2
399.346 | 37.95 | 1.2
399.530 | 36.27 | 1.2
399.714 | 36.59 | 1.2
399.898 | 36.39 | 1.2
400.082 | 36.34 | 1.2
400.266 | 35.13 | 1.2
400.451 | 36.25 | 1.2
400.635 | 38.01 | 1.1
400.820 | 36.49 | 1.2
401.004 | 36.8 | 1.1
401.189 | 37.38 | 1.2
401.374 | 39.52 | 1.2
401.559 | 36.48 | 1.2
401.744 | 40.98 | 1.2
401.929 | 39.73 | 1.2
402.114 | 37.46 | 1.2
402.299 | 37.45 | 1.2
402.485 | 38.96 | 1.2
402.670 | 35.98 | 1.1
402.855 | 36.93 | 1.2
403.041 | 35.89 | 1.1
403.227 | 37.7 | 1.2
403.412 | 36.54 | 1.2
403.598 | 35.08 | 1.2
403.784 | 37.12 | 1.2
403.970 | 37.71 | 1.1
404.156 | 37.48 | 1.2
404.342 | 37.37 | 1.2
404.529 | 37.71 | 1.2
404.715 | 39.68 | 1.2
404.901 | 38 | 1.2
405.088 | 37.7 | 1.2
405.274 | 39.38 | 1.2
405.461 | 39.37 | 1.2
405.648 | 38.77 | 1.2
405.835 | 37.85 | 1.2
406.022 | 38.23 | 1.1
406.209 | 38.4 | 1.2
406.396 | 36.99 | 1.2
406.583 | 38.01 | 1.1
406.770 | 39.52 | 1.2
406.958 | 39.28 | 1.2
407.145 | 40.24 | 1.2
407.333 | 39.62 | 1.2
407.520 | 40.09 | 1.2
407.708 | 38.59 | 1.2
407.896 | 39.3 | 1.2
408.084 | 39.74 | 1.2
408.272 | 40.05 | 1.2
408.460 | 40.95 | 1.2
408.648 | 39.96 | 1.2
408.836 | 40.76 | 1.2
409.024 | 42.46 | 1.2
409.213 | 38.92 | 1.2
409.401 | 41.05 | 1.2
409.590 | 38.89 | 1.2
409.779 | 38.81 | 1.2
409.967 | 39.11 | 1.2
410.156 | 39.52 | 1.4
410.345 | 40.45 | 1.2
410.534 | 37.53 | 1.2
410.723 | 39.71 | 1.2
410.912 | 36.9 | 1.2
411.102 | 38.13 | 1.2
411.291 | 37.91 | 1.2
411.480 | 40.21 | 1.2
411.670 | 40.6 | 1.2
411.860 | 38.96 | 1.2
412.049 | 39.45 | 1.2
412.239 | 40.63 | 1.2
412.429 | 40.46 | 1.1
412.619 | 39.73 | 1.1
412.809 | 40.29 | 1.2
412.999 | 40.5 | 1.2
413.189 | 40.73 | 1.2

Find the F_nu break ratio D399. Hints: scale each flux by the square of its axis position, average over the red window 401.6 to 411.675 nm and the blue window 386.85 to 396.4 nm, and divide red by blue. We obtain 1.1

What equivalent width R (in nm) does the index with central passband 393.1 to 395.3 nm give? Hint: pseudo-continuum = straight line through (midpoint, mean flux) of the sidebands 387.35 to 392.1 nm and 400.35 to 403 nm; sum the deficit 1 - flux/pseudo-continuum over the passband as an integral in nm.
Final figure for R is 0.131 nm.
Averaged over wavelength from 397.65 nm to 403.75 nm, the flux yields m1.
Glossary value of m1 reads 37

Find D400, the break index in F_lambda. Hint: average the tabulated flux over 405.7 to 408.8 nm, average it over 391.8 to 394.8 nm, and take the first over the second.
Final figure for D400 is 1.11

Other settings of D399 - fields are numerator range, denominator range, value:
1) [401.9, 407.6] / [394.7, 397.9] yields 1.10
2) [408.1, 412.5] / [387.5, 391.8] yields 1.20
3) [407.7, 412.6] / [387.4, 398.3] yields 1.19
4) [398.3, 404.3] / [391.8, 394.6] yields 1.10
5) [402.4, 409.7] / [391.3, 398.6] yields 1.14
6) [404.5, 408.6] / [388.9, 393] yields 1.15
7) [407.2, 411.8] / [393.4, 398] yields 1.19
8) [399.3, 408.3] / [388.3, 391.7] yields 1.11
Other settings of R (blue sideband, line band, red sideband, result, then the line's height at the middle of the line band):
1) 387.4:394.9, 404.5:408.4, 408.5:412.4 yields -0.007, 38.8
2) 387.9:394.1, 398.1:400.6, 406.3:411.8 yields 0.052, 37.7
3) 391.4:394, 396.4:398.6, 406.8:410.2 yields 0.106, 36.9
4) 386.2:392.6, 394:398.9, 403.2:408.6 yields 0.212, 37.8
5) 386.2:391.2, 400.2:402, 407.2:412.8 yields 0.045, 38.7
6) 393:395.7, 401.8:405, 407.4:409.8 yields 0.073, 38.4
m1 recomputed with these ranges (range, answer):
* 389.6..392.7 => 36.9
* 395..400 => 36.4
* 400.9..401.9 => 38.3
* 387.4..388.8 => 36.8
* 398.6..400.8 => 36.8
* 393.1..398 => 35.3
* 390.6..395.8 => 36.3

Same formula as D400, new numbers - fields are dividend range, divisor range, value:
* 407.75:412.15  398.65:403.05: 1.06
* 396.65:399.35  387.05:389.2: 0.96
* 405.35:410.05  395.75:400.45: 1.10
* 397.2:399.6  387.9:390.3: 0.99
